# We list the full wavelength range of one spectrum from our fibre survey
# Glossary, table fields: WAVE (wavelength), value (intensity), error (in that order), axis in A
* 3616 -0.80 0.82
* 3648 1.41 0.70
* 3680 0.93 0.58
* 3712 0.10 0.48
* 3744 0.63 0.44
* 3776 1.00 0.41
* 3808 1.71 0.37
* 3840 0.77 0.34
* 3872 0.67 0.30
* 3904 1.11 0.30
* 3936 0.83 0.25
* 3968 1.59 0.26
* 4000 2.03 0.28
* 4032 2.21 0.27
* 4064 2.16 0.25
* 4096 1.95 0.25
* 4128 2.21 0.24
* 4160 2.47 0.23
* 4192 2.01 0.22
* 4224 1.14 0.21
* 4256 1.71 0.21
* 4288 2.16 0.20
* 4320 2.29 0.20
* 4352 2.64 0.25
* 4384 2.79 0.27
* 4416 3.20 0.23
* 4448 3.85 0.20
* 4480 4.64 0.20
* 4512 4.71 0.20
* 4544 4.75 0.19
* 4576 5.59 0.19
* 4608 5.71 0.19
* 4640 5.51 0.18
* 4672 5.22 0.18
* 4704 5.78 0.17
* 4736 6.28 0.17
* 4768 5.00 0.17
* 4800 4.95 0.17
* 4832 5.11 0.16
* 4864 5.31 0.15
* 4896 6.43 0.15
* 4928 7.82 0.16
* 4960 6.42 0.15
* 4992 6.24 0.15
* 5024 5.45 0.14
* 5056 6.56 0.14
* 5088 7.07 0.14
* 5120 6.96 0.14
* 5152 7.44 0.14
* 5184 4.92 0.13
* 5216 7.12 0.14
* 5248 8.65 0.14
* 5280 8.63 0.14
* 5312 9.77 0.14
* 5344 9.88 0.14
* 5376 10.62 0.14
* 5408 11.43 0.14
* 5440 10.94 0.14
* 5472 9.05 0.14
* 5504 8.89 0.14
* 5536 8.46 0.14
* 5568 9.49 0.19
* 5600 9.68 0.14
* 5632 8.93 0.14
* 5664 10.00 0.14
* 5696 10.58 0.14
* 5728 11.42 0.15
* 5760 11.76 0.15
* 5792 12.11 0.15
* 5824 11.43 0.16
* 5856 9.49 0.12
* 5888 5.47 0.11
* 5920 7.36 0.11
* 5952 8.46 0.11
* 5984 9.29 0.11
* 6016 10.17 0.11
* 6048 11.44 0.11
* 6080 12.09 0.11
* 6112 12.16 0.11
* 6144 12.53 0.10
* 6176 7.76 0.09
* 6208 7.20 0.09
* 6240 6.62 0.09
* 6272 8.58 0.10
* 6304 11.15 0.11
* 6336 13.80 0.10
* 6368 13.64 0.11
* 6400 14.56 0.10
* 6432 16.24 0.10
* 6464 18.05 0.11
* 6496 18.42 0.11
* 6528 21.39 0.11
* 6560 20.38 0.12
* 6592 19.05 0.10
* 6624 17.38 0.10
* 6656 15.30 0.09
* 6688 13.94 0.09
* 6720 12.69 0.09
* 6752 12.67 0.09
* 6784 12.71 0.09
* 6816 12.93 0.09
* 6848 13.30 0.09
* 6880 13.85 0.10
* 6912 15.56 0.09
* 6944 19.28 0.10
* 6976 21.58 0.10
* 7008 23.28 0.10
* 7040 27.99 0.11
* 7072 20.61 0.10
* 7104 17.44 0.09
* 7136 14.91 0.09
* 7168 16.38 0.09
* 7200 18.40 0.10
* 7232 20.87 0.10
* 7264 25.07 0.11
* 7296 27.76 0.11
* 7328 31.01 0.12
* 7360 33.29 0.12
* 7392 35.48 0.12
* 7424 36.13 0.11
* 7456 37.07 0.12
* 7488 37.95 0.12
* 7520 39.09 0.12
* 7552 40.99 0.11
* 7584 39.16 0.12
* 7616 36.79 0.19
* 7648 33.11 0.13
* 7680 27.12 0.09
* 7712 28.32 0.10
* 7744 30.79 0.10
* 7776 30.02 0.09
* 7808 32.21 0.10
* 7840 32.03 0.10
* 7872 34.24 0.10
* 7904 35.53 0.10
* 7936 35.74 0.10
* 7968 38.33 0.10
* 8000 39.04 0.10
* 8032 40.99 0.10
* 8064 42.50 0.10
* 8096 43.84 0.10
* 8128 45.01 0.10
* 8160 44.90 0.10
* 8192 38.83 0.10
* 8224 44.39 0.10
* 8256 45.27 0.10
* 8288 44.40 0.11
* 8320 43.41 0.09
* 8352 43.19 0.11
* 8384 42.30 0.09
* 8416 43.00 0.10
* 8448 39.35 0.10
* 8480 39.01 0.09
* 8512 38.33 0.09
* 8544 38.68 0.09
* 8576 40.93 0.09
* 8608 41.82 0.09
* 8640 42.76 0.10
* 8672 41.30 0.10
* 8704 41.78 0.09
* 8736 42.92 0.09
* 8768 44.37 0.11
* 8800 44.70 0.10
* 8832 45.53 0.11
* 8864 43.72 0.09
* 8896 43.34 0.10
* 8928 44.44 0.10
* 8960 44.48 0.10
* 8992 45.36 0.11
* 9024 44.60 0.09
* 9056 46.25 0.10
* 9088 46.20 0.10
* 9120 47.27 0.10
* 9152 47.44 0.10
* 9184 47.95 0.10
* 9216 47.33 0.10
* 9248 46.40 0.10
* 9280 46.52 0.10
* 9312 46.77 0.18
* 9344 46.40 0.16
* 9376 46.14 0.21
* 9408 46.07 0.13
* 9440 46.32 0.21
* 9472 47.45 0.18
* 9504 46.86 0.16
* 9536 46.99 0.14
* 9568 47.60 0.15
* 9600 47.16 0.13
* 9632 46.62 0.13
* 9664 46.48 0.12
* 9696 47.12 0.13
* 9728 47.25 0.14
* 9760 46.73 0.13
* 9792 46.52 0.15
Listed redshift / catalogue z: 0.00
